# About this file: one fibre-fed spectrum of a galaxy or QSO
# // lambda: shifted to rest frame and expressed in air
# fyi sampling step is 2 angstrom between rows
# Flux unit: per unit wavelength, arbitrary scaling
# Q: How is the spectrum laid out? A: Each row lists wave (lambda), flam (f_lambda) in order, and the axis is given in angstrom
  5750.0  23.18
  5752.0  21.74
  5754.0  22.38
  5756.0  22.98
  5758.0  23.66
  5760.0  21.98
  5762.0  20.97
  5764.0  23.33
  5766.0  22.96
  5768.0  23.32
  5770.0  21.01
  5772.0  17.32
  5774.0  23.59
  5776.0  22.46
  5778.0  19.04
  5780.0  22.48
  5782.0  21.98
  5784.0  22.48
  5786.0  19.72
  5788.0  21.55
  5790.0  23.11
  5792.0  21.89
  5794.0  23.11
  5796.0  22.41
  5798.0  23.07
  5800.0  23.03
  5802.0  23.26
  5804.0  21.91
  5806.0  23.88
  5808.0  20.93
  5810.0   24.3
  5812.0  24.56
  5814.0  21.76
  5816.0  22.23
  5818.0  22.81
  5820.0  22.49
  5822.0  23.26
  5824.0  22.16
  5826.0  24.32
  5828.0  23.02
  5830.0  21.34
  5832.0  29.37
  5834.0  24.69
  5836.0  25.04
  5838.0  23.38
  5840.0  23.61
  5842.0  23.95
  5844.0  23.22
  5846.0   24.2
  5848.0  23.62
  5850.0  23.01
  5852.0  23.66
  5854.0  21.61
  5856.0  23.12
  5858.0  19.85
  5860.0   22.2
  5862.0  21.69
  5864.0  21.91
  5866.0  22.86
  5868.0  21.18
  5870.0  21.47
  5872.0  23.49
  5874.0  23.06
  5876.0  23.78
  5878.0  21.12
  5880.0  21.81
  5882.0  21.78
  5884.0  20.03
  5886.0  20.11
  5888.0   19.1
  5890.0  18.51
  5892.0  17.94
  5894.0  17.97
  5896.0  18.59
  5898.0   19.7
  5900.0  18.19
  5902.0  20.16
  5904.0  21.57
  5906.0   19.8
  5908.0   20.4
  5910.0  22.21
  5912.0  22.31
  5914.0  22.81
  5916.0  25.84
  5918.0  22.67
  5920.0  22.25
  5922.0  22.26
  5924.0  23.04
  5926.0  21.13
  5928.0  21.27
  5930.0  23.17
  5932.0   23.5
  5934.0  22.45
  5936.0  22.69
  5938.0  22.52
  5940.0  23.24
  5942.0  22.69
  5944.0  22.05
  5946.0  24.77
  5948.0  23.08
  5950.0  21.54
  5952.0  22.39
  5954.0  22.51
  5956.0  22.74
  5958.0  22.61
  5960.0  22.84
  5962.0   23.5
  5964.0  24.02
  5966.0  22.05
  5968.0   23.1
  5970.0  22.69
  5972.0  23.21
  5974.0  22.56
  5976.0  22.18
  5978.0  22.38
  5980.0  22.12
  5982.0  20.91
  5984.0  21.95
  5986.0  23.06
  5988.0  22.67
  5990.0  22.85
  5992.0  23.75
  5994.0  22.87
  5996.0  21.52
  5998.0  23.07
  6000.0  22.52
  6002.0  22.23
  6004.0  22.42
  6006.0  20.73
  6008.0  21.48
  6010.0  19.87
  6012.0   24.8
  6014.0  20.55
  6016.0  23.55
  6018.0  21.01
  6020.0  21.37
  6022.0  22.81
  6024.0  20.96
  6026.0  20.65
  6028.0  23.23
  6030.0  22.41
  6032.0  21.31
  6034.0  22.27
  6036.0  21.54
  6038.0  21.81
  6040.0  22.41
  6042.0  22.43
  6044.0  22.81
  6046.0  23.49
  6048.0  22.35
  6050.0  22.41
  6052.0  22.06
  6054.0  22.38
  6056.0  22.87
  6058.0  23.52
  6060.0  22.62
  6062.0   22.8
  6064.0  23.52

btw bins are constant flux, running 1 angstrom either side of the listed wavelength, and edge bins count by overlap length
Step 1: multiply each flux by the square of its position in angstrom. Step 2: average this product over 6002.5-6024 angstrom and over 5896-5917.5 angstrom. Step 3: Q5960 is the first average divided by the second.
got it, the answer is 1.07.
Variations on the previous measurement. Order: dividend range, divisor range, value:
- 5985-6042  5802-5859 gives 1.01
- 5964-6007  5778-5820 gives 1.07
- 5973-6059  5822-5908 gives 1.07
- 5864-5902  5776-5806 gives 0.96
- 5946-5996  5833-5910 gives 1.08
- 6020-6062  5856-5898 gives 1.13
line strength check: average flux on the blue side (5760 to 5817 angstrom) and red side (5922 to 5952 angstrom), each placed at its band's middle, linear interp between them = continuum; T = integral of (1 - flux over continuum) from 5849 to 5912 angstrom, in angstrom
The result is 4.0 angstrom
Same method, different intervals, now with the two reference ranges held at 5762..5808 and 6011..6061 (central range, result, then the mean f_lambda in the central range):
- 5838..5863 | -0.79 angstrom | 22.8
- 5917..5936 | -0.19 angstrom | 22.4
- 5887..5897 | 1.69 angstrom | 18.4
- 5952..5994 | -0.82 angstrom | 22.7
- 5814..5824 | -0.20 angstrom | 22.6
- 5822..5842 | -1.75 angstrom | 24.1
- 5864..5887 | 0.29 angstrom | 21.9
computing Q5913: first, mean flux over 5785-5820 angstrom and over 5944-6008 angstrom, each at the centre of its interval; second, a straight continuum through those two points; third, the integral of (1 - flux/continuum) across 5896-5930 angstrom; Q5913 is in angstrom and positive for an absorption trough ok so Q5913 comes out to 1.53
